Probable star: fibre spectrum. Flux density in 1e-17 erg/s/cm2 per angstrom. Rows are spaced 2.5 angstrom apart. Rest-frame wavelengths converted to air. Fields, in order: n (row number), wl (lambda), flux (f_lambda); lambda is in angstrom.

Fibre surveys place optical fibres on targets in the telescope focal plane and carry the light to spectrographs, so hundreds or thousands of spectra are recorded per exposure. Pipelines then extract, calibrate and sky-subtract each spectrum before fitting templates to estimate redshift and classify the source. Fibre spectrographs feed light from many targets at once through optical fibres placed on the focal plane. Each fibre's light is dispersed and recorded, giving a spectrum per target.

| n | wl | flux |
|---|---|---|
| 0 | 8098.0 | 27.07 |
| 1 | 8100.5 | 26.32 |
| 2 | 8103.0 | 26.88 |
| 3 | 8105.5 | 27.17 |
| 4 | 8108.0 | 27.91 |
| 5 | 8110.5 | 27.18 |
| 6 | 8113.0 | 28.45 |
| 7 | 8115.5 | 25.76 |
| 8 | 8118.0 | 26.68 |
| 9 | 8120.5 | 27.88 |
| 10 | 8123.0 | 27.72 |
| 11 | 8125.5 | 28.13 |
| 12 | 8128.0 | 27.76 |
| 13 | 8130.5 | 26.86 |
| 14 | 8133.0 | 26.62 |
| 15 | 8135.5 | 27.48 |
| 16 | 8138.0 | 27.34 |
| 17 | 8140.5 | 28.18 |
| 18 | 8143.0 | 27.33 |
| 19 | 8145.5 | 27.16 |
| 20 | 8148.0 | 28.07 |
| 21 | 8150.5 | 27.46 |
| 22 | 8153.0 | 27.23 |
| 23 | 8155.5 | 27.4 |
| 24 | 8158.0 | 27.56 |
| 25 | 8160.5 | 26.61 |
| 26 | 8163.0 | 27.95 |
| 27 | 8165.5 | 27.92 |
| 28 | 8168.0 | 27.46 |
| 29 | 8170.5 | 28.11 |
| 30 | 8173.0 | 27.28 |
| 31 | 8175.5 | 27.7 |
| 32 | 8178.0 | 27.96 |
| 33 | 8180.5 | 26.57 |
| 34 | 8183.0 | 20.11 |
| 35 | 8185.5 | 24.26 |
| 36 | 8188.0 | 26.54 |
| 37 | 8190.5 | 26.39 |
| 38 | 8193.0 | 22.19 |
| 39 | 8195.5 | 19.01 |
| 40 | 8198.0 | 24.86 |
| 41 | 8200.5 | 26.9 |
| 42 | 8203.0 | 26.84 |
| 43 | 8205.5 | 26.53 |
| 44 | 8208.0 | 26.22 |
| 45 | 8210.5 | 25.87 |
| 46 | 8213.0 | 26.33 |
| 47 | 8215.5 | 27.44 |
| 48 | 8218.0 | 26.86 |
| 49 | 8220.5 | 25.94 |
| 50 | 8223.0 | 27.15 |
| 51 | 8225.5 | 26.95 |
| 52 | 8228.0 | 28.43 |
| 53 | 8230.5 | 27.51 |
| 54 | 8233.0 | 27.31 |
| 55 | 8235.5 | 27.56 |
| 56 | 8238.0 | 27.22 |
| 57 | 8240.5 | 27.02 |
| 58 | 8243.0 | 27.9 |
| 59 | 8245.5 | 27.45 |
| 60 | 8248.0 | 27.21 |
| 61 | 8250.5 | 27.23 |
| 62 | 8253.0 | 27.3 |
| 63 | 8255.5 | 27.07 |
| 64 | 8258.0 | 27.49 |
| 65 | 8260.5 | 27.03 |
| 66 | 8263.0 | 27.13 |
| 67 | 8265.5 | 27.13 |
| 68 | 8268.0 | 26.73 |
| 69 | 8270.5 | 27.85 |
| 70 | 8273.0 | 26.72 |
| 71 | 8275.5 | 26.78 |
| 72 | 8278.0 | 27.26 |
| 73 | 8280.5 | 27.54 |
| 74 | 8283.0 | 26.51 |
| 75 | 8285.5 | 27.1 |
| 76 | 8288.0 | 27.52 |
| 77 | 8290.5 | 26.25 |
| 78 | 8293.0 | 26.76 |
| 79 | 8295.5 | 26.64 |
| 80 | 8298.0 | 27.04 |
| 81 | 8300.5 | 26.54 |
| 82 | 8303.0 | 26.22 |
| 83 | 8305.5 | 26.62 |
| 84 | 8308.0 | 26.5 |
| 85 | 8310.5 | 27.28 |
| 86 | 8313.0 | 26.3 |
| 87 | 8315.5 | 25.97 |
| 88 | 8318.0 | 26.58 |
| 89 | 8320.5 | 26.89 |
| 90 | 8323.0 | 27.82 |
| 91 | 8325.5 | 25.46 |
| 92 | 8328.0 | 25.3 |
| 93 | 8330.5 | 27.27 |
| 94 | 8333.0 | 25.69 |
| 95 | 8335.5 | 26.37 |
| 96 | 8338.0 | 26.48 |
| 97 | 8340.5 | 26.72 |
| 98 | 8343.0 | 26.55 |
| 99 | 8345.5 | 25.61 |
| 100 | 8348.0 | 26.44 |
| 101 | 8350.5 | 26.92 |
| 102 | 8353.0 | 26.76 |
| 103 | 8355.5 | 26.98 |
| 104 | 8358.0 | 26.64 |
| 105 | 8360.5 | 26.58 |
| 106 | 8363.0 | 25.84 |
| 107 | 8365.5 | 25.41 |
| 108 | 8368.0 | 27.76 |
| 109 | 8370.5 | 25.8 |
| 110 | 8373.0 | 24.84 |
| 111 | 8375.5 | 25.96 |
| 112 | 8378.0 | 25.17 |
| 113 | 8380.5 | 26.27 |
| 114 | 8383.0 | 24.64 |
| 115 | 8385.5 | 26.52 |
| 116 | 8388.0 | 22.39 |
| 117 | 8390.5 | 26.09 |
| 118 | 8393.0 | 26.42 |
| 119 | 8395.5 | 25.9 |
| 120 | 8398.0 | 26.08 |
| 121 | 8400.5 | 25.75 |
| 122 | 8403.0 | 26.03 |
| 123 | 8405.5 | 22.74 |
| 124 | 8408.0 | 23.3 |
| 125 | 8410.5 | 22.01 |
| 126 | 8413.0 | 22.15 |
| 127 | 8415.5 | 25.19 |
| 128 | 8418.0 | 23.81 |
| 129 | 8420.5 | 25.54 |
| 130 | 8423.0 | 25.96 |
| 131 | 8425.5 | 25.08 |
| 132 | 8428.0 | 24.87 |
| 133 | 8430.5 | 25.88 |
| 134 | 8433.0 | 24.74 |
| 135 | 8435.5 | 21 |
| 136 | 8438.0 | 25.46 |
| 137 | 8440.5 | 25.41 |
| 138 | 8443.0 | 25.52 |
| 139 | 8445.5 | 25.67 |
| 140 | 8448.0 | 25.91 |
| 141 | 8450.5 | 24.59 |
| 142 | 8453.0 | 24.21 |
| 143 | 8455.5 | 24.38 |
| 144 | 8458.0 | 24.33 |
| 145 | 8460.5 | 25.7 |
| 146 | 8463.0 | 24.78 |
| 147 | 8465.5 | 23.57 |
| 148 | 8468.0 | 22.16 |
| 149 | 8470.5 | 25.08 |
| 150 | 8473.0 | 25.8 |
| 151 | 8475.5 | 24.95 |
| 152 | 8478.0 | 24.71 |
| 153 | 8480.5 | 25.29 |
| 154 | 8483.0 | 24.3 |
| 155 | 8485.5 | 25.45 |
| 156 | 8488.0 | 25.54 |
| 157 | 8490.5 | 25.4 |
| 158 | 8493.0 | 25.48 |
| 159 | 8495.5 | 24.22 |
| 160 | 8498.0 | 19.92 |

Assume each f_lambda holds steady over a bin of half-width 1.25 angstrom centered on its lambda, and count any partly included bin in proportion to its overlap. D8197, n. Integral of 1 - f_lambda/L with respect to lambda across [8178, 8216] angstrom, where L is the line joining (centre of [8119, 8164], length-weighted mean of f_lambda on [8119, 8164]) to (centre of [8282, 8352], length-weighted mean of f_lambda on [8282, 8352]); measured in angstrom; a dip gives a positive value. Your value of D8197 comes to 2.9 angstrom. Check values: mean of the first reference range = 27.5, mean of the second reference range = 26.5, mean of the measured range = 25.1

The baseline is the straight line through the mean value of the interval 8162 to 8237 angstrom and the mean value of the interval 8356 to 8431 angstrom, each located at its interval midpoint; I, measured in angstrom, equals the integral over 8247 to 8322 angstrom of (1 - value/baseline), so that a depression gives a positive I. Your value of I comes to -3.18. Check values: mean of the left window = 26.3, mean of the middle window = 26.9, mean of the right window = 25.2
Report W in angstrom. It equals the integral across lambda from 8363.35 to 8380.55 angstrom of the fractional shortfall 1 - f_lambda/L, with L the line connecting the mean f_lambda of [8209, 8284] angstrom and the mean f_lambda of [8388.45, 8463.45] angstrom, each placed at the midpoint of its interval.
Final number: -0.2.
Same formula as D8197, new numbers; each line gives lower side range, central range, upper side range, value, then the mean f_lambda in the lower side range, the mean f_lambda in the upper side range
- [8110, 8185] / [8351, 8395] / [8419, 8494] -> -0.69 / 27.2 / 24.9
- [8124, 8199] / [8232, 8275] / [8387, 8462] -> -2.23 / 26.5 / 24.7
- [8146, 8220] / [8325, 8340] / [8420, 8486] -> -0.41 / 26.3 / 24.8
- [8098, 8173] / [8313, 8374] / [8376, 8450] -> -2.04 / 27.4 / 24.9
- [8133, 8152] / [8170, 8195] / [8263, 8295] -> 1.76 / 27.5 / 27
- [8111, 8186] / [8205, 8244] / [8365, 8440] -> -0.80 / 27.1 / 25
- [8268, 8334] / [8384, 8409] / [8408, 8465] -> 0.09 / 26.7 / 24.6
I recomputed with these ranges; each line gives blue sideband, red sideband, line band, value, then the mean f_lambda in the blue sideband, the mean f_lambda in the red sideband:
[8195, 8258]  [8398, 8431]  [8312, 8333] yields -0.7 angstrom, 26.8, 24.5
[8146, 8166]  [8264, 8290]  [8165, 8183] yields 0.3 angstrom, 27.5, 27.1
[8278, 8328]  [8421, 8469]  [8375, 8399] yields 0.0 angstrom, 26.7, 24.7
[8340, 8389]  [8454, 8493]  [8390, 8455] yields 1.4 angstrom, 26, 24.8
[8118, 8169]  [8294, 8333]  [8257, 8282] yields -0.3 angstrom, 27.5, 26.5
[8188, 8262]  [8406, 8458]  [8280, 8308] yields -1.0 angstrom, 26.5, 24.5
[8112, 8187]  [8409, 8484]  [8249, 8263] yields -0.5 angstrom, 27.1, 24.6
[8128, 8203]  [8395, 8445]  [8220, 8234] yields -0.7 angstrom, 26.5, 24.6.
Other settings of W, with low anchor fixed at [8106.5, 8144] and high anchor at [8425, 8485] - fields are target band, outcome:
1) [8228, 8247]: -0.7 angstrom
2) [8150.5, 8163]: -0.1 angstrom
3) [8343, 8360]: -0.7 angstrom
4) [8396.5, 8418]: 0.8 angstrom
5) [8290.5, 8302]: -0.3 angstrom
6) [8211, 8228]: -0.1 angstrom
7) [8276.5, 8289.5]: -0.5 angstrom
